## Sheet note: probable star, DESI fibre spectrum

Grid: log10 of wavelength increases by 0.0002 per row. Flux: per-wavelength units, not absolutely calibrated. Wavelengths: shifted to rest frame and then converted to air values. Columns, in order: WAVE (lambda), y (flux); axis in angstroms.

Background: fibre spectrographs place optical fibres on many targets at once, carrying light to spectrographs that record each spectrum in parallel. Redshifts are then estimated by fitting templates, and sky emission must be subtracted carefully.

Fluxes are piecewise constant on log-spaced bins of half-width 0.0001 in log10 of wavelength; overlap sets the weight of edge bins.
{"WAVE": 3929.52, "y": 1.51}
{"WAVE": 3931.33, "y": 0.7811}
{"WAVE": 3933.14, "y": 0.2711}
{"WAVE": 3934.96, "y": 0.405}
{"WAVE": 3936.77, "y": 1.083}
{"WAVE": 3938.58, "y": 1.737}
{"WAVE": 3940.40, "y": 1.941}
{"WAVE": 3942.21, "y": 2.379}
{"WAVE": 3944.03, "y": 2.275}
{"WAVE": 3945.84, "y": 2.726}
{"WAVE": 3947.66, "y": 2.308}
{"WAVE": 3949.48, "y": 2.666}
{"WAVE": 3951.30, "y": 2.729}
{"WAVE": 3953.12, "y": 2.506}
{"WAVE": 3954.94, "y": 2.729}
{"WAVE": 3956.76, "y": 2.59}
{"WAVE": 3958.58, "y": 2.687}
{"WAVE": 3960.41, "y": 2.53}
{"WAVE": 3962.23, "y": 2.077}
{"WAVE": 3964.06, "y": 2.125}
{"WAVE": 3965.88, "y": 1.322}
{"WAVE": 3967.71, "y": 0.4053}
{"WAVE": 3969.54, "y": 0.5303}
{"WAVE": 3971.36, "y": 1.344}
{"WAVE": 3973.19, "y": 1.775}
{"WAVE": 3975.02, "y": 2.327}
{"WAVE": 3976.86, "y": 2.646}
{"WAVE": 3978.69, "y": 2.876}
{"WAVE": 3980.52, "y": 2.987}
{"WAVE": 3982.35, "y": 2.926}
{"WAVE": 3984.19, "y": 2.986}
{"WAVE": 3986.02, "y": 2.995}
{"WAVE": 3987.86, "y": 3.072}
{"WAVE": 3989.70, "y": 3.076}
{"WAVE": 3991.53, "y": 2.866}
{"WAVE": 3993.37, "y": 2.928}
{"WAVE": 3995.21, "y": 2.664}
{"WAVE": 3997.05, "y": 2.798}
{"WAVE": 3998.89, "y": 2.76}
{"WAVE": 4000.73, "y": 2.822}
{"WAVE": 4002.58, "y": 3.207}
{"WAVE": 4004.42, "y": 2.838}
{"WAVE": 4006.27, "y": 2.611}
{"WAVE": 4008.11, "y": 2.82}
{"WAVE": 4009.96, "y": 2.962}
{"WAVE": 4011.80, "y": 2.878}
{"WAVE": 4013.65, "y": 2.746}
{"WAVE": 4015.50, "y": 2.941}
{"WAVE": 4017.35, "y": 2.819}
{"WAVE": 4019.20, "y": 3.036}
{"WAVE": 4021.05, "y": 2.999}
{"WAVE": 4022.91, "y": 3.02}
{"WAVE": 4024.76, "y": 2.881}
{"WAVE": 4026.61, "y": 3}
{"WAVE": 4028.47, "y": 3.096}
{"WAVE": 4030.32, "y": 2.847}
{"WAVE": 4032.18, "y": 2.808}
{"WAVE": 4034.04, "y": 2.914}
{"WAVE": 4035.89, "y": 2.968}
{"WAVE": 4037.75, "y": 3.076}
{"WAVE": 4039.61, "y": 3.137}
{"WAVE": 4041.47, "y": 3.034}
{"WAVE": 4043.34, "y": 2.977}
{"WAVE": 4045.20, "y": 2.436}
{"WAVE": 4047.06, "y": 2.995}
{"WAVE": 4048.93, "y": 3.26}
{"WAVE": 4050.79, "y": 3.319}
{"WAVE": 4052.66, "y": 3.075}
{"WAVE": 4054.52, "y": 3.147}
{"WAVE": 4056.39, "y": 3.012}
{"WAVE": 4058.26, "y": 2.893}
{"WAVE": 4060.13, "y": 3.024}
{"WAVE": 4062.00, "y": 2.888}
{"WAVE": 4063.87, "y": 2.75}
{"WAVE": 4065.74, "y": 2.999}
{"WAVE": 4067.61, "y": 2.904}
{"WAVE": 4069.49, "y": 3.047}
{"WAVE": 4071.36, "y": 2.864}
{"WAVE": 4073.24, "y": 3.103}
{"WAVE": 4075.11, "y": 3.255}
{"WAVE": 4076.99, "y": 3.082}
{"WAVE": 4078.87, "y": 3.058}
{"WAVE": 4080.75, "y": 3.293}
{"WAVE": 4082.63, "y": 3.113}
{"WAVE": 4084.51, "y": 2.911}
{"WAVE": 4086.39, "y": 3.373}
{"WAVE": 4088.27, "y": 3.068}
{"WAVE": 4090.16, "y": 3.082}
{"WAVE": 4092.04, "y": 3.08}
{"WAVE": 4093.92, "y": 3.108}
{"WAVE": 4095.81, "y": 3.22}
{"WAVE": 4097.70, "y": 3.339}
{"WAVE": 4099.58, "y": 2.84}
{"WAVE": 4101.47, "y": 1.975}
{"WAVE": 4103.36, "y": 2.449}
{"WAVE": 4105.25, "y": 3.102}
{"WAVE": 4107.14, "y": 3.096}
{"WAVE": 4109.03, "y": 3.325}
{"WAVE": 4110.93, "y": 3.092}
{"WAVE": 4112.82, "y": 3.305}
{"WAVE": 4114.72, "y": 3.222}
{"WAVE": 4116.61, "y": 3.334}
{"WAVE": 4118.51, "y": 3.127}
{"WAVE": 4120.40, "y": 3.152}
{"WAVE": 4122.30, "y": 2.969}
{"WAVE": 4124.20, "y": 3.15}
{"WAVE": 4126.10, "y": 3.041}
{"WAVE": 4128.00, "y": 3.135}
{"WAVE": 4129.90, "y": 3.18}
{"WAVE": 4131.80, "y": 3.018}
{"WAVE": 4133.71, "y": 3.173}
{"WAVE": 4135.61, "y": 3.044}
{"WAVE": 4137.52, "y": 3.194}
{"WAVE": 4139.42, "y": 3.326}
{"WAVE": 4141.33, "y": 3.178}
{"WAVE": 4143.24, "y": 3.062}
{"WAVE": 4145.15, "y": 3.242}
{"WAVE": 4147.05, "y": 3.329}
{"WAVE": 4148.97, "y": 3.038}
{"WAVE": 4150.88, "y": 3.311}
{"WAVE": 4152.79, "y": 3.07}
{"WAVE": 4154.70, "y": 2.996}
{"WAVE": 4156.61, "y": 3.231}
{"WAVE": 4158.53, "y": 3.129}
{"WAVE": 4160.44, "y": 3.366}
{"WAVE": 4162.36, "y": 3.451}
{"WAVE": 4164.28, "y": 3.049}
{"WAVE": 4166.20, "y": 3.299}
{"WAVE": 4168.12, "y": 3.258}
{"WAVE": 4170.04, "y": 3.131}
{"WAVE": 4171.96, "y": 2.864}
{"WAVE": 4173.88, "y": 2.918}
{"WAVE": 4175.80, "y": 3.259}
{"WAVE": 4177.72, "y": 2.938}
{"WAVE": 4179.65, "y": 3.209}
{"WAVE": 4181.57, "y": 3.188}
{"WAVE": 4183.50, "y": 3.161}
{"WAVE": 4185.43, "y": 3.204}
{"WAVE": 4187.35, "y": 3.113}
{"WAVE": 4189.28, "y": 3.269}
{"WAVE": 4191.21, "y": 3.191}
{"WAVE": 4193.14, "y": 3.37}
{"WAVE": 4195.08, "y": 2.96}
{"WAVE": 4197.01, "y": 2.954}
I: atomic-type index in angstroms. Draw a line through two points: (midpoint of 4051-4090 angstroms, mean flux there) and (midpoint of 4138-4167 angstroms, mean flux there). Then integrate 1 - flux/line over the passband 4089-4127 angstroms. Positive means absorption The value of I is 0.8 angstroms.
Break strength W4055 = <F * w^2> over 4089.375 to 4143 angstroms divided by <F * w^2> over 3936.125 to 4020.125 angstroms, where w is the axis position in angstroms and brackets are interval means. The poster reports 1.3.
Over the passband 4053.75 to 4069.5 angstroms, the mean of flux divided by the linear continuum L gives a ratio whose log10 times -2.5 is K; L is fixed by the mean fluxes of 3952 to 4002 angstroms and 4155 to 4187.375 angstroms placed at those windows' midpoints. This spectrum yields -0.08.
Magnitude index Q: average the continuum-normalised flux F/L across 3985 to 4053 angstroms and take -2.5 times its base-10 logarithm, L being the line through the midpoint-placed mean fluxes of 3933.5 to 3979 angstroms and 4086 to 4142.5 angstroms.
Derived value -0.21 mag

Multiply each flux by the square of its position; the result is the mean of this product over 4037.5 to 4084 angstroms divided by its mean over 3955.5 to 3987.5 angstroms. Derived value 1.43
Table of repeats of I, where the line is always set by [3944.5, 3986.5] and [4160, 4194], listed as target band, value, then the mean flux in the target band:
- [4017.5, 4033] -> -2.5 angstroms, 2.95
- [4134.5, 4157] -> -0.9 angstroms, 3.17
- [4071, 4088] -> -2.2 angstroms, 3.12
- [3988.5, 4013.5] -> -4.4 angstroms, 2.86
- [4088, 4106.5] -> -0.5 angstroms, 2.92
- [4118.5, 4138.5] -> -0.9 angstroms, 3.11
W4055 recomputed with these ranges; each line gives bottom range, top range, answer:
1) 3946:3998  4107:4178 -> 1.42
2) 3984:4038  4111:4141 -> 1.15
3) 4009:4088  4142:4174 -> 1.11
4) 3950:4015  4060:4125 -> 1.27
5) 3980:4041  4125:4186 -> 1.16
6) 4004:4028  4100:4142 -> 1.12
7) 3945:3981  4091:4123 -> 1.50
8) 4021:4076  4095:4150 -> 1.07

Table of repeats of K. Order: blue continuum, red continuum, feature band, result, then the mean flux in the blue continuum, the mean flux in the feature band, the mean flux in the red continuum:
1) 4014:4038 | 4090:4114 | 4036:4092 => -0.024 mag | 2.95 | 3.04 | 3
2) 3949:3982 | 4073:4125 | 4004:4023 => -0.154 mag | 2.16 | 2.87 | 3.08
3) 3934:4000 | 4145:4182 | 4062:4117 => -0.076 mag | 2.3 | 3.04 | 3.16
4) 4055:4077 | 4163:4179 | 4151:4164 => -0.042 mag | 2.98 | 3.21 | 3.1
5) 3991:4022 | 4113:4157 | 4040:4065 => -0.008 mag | 2.86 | 2.99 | 3.16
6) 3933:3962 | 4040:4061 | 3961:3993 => 0.067 mag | 2.15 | 2.27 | 3.02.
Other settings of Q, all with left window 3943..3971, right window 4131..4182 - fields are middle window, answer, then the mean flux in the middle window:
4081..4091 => -0.120 mag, 3.12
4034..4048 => -0.150 mag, 2.94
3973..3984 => -0.188 mag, 2.67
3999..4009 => -0.199 mag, 2.85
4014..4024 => -0.201 mag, 2.95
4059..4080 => -0.110 mag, 3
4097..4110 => 0.007 mag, 2.87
